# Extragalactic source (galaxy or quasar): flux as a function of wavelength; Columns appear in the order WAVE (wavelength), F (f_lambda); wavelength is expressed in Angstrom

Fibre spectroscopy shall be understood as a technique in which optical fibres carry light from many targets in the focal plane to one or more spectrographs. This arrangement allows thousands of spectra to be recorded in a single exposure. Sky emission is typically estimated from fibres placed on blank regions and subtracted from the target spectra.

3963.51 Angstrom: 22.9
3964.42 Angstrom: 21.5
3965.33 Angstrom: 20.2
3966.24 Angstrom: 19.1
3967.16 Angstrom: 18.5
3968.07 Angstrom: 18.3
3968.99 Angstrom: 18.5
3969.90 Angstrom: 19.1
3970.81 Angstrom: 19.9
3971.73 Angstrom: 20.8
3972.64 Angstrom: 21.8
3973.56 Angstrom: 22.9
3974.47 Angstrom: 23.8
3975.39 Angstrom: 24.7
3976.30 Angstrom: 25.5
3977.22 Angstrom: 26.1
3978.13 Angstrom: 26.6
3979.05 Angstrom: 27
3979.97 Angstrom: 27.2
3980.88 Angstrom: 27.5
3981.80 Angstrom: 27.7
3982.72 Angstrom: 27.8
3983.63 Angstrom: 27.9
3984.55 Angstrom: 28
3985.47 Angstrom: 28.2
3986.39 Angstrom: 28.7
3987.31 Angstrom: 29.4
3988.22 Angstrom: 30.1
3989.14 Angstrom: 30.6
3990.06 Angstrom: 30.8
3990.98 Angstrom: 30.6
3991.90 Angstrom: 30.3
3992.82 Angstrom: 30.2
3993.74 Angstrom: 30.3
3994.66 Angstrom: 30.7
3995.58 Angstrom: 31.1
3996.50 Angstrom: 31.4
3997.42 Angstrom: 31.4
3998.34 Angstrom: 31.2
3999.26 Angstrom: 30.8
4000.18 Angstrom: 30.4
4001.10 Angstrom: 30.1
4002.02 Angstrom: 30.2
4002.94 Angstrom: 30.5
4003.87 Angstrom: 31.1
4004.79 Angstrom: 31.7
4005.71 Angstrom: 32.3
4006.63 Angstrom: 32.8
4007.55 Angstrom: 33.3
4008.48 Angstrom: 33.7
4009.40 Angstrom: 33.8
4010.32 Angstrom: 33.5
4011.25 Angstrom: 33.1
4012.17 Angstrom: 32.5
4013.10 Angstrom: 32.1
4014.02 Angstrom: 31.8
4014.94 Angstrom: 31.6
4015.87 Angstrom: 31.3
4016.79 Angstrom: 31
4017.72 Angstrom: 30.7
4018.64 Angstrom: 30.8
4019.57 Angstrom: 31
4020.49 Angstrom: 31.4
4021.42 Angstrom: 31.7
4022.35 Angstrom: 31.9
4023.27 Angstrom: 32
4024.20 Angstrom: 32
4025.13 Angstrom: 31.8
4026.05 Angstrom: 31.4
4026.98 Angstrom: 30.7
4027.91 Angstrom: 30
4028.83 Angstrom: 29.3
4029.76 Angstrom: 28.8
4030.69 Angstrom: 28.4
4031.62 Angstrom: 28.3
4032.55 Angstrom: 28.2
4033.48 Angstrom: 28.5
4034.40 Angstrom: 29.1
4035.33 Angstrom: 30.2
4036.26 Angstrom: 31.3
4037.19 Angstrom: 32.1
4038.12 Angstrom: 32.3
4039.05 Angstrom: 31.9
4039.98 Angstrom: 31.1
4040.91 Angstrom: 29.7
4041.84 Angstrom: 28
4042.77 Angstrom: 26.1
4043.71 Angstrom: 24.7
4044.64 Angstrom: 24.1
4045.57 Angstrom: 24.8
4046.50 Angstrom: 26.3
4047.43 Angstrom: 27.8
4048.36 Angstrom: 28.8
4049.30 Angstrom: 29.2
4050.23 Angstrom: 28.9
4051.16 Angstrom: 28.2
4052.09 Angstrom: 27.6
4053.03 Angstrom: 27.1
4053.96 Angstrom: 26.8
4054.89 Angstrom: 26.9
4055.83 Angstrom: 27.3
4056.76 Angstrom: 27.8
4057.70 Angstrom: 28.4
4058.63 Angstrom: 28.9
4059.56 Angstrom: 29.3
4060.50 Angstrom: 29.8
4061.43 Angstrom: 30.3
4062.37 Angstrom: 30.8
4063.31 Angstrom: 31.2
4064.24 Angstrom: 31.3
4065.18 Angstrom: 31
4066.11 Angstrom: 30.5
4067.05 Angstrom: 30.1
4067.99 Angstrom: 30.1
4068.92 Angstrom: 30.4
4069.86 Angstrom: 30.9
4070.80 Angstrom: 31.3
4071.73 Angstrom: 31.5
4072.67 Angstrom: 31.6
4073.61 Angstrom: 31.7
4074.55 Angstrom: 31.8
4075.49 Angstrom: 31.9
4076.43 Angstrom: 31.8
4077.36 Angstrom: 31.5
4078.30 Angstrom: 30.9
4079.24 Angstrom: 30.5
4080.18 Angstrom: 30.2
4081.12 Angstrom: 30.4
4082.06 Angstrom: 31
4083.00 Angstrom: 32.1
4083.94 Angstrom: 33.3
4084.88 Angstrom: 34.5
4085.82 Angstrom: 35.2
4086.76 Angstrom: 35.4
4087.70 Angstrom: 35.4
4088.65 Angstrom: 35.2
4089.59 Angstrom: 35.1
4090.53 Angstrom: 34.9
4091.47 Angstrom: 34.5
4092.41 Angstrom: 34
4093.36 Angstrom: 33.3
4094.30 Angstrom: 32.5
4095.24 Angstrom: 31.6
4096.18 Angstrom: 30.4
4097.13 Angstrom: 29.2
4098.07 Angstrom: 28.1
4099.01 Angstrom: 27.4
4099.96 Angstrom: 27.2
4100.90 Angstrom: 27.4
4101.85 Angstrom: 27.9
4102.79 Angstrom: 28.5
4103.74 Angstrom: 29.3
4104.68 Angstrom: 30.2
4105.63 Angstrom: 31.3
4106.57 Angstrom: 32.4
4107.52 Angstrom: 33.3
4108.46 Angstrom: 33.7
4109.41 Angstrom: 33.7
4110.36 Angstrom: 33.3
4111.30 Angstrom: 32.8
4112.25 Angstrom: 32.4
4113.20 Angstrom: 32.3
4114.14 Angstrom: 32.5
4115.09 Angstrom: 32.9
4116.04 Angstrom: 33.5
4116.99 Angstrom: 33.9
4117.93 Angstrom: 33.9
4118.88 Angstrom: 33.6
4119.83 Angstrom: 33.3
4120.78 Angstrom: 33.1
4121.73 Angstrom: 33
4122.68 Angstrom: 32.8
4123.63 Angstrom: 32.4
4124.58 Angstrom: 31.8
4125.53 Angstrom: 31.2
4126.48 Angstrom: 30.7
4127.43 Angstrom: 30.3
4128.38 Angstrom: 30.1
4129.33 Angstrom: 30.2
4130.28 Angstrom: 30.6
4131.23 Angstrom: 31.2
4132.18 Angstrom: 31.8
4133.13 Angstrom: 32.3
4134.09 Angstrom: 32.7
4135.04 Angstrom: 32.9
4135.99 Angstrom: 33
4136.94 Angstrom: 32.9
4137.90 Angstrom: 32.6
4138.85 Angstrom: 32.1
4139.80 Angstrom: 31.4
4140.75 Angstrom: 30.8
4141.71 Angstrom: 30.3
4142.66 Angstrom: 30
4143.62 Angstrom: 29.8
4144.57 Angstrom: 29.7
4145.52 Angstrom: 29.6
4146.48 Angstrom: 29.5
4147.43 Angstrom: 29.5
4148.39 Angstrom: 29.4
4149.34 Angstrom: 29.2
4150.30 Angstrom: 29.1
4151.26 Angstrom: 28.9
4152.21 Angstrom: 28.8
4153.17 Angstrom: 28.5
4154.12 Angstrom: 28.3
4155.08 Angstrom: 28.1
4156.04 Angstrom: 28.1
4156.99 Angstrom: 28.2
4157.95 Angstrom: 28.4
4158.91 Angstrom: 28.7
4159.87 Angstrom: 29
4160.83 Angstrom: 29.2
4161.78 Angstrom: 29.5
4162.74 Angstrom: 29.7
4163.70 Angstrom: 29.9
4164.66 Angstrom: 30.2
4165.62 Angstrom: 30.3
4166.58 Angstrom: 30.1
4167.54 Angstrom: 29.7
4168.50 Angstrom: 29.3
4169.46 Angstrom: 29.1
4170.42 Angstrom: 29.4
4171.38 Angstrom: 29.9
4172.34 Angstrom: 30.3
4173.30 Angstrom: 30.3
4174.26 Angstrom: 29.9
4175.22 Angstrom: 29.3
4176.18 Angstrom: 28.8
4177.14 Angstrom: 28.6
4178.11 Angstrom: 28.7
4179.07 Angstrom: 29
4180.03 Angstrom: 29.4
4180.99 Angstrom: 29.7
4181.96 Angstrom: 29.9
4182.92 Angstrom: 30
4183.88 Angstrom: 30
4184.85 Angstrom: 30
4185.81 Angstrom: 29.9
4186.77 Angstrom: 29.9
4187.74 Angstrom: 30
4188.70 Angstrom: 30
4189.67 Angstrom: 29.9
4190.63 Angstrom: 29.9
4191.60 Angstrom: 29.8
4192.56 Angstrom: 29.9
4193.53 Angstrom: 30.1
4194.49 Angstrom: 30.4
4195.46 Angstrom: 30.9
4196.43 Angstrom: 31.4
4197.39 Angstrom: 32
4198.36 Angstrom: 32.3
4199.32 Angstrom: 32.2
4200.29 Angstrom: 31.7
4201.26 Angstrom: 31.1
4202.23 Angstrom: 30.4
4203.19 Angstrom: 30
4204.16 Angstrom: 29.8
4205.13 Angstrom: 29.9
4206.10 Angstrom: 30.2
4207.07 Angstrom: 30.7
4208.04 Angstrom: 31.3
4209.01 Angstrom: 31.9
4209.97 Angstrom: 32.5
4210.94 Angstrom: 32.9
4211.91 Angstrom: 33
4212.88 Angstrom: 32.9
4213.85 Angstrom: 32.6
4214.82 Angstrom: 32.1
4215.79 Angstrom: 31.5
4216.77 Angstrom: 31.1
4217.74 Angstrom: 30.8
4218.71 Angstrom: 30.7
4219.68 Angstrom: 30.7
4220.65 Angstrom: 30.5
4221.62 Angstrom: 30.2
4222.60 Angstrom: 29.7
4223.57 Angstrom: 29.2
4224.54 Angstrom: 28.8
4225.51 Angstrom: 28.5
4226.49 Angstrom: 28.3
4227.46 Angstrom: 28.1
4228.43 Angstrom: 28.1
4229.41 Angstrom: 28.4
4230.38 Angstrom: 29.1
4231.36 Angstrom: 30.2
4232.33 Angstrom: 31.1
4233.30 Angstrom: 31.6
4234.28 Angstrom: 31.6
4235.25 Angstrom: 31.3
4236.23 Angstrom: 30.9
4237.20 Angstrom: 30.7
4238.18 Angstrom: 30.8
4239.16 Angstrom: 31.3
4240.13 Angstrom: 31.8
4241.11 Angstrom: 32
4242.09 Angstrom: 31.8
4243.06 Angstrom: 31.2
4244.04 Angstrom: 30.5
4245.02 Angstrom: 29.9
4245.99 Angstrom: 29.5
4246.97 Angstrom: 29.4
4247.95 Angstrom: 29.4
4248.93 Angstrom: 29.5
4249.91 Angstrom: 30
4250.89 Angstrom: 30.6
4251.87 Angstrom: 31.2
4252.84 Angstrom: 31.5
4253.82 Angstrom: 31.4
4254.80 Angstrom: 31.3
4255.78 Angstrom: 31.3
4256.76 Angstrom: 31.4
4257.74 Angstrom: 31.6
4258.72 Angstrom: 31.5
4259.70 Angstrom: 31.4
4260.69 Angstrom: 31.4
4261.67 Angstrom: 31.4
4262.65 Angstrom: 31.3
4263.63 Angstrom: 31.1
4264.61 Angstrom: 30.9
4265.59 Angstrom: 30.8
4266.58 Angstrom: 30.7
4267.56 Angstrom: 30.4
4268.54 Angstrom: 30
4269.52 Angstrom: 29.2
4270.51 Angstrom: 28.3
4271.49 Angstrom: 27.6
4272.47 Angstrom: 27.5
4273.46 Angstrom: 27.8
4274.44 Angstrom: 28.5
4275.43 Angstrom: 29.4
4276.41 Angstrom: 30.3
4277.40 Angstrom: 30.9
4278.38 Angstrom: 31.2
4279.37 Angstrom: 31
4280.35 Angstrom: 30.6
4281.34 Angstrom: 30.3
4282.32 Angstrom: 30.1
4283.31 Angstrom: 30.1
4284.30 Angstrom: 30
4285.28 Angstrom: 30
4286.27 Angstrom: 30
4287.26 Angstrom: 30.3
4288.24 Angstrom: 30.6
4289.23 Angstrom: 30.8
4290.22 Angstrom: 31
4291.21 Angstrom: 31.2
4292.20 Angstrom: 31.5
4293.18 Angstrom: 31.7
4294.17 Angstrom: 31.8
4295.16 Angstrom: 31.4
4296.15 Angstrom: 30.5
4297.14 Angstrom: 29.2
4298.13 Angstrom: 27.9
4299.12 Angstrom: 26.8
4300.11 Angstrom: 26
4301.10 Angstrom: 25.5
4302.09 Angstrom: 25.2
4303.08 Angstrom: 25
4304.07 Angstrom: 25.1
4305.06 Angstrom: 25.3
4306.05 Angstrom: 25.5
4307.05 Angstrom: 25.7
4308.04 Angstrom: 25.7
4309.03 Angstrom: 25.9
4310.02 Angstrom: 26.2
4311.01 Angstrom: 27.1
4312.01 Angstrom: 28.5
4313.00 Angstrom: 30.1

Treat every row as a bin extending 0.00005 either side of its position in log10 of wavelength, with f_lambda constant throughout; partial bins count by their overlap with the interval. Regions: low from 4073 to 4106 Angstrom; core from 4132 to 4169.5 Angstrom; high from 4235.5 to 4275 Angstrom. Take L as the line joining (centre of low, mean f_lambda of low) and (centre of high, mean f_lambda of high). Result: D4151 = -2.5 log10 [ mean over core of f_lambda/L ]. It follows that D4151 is 0.04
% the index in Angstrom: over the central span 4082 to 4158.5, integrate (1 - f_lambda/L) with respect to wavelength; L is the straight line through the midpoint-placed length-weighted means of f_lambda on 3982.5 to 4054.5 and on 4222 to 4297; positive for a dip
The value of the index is -3.0 Angstrom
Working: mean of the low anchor 30.1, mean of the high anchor 30.4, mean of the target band 31.4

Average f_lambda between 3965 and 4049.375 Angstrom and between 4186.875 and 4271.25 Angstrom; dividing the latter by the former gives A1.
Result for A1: 1.1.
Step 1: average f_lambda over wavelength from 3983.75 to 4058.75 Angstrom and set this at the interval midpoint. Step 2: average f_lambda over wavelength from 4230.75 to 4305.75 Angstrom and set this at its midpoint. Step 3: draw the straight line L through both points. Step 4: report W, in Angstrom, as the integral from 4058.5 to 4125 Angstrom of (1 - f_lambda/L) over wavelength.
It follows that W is -3.9 Angstrom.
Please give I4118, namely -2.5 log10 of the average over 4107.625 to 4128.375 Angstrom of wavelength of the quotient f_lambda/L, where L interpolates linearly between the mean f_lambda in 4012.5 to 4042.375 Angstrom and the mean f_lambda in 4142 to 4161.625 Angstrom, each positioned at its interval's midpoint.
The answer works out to -0.11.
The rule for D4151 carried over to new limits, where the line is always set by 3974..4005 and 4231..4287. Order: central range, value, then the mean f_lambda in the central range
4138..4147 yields -0.02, 30.5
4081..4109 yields -0.08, 31.8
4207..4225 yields -0.03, 31.2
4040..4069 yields 0.04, 28.5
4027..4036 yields 0.01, 29.1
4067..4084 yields -0.06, 31.2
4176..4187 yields 0.02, 29.5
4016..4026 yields -0.08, 31.4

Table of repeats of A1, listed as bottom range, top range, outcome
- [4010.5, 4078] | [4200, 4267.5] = 1.03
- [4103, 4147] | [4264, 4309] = 0.91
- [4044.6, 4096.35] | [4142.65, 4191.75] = 0.96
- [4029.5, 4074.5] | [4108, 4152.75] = 1.08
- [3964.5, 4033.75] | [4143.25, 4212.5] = 1.04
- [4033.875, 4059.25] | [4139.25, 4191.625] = 1.04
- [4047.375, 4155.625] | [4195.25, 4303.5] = 0.98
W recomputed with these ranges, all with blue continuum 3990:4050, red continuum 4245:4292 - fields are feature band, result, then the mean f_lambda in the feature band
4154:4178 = 0.9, 29.3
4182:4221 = -0.7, 30.9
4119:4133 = -0.6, 31.7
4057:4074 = 0.0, 30.5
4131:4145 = -0.5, 31.6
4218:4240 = 0.2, 30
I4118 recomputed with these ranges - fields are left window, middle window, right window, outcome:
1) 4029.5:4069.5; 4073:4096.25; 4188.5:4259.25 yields -0.12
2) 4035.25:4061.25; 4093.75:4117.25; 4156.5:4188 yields -0.08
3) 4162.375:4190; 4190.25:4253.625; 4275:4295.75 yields -0.02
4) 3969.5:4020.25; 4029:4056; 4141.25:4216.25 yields 0.04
